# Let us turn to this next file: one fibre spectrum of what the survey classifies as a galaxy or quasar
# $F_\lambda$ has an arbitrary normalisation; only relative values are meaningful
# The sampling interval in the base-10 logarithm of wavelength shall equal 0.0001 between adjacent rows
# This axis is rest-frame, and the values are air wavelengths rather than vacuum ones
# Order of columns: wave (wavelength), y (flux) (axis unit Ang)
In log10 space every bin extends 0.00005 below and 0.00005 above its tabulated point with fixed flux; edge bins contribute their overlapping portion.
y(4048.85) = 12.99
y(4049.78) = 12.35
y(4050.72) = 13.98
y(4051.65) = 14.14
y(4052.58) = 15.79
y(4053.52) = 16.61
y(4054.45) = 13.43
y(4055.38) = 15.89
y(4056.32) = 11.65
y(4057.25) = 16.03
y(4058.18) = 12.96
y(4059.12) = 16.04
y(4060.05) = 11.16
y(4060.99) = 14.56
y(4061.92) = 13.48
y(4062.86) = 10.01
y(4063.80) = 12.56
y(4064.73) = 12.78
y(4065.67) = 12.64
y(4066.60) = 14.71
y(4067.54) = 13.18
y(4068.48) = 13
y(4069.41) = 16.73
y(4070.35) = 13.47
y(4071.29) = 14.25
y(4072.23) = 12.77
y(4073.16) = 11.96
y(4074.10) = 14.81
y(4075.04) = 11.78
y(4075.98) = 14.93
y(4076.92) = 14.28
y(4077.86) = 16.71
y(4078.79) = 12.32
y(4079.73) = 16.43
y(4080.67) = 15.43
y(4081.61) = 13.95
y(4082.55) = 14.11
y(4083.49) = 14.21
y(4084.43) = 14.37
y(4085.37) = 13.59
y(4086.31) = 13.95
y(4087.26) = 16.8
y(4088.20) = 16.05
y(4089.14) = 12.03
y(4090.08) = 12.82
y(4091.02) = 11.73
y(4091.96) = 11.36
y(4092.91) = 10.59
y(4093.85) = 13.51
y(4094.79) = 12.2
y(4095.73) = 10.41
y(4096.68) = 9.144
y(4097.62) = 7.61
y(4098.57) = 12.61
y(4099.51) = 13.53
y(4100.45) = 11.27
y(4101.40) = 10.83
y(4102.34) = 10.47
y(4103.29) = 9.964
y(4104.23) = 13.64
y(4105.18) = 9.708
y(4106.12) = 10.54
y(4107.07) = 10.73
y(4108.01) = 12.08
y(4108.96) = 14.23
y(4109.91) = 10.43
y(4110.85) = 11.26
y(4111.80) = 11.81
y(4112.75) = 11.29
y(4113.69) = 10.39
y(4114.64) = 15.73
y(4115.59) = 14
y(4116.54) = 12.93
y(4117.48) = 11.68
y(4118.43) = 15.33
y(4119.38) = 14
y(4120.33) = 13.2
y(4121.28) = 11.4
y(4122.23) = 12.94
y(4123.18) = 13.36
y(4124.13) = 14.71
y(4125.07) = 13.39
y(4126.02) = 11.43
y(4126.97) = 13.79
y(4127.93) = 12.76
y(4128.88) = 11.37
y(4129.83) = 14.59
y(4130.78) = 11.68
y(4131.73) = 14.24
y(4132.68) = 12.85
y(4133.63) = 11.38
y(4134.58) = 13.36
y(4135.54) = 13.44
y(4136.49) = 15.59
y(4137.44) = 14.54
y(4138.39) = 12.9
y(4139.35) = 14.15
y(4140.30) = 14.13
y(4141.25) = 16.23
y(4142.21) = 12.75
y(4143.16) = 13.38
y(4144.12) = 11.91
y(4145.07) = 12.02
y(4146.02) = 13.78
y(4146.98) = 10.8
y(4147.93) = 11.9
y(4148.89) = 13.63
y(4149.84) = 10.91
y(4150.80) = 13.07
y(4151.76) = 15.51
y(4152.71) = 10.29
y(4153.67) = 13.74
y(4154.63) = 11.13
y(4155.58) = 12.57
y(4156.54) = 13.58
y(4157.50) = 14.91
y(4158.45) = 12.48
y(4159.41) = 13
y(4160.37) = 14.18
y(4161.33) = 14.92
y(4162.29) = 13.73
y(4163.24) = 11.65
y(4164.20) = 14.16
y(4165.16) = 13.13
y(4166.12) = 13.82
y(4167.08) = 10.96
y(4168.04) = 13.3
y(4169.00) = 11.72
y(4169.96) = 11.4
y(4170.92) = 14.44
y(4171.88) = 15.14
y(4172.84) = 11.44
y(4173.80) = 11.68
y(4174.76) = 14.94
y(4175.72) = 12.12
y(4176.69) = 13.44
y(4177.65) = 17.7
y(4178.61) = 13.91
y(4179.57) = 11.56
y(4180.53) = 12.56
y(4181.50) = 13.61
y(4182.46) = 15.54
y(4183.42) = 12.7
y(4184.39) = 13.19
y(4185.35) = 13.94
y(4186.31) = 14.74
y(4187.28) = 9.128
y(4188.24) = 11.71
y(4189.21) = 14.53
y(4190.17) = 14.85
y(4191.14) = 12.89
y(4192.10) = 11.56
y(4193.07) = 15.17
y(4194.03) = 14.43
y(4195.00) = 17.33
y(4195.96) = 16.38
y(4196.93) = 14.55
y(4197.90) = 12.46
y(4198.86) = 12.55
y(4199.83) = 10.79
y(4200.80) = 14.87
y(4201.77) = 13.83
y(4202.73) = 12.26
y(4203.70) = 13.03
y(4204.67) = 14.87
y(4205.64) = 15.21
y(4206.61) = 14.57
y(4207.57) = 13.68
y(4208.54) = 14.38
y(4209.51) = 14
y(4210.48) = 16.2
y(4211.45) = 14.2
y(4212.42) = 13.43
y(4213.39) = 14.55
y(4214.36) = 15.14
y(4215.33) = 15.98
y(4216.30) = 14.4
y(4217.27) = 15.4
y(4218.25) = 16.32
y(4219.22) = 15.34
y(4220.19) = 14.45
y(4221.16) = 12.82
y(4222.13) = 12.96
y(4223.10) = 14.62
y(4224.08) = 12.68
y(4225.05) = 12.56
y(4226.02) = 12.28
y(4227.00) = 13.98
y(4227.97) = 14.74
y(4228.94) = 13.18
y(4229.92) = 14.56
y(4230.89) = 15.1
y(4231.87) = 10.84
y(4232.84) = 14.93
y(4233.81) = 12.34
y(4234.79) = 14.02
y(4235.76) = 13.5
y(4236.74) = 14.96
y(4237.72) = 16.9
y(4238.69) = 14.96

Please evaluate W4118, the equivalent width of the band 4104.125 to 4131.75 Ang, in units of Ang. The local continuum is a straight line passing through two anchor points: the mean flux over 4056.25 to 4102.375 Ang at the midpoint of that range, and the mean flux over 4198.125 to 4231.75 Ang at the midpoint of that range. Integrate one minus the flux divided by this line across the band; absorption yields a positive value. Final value 1.75 Ang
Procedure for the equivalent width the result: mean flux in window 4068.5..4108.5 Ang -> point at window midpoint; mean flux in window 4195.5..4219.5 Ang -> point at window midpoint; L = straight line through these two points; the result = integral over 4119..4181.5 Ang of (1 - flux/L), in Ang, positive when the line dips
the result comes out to 2.1 Ang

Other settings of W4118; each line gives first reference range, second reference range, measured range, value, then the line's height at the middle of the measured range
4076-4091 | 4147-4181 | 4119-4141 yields 0.54 Ang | 13.6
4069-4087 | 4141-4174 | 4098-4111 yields 2.17 Ang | 13.8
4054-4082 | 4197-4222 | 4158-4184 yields 1.42 Ang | 14.1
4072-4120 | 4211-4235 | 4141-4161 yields 0.55 Ang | 13.3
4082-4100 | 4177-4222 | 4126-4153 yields 0.39 Ang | 13.3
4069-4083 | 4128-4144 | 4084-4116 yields 4.30 Ang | 13.9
